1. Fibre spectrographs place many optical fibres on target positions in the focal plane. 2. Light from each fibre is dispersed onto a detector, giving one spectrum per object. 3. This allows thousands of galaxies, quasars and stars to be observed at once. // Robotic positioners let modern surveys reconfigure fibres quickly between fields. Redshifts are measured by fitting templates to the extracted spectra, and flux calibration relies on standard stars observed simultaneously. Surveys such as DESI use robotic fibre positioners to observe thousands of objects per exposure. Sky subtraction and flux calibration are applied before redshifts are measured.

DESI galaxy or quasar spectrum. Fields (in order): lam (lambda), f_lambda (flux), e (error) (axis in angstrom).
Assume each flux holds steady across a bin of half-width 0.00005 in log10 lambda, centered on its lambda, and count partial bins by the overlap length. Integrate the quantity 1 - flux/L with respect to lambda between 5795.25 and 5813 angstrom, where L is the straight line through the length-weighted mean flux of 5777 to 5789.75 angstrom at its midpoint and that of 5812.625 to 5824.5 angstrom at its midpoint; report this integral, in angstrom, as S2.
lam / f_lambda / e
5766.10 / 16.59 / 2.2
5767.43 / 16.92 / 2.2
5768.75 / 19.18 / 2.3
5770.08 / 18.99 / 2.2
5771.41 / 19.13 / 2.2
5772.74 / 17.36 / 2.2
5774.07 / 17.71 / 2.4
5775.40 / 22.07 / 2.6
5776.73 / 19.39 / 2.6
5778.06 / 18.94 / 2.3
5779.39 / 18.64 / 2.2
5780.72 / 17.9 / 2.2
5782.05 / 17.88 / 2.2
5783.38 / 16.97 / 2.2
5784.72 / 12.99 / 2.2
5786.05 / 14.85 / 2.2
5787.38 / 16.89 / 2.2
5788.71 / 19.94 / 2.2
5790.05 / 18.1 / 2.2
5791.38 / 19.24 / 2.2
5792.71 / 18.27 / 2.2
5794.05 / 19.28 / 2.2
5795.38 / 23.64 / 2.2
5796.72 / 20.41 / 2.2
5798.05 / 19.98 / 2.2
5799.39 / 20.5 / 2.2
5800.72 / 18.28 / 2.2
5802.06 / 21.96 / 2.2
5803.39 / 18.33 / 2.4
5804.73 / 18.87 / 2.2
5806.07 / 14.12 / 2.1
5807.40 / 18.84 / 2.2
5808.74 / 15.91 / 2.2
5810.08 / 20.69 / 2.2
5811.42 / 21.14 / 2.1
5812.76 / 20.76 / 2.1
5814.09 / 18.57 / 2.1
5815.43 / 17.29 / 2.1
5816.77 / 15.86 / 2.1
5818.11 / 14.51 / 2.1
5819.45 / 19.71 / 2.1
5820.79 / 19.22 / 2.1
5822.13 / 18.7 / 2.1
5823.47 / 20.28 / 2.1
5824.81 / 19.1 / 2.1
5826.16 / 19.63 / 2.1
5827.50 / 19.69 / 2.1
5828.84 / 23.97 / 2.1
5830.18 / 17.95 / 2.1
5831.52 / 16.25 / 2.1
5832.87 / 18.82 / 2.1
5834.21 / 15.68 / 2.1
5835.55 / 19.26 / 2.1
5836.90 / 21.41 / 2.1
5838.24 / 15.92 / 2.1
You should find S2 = -1.5 angstrom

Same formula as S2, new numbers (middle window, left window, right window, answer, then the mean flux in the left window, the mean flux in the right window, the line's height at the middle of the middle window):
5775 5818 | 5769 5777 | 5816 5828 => 0.5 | 19.1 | 18.5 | 18.8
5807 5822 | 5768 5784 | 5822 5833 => 0.6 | 18.7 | 19.4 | 19.2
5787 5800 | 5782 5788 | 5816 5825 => -2.7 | 15.7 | 18.1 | 16.3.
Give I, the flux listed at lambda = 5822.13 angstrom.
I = 18.7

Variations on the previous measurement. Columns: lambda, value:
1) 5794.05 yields 19.28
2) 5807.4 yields 18.84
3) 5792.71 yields 18.27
